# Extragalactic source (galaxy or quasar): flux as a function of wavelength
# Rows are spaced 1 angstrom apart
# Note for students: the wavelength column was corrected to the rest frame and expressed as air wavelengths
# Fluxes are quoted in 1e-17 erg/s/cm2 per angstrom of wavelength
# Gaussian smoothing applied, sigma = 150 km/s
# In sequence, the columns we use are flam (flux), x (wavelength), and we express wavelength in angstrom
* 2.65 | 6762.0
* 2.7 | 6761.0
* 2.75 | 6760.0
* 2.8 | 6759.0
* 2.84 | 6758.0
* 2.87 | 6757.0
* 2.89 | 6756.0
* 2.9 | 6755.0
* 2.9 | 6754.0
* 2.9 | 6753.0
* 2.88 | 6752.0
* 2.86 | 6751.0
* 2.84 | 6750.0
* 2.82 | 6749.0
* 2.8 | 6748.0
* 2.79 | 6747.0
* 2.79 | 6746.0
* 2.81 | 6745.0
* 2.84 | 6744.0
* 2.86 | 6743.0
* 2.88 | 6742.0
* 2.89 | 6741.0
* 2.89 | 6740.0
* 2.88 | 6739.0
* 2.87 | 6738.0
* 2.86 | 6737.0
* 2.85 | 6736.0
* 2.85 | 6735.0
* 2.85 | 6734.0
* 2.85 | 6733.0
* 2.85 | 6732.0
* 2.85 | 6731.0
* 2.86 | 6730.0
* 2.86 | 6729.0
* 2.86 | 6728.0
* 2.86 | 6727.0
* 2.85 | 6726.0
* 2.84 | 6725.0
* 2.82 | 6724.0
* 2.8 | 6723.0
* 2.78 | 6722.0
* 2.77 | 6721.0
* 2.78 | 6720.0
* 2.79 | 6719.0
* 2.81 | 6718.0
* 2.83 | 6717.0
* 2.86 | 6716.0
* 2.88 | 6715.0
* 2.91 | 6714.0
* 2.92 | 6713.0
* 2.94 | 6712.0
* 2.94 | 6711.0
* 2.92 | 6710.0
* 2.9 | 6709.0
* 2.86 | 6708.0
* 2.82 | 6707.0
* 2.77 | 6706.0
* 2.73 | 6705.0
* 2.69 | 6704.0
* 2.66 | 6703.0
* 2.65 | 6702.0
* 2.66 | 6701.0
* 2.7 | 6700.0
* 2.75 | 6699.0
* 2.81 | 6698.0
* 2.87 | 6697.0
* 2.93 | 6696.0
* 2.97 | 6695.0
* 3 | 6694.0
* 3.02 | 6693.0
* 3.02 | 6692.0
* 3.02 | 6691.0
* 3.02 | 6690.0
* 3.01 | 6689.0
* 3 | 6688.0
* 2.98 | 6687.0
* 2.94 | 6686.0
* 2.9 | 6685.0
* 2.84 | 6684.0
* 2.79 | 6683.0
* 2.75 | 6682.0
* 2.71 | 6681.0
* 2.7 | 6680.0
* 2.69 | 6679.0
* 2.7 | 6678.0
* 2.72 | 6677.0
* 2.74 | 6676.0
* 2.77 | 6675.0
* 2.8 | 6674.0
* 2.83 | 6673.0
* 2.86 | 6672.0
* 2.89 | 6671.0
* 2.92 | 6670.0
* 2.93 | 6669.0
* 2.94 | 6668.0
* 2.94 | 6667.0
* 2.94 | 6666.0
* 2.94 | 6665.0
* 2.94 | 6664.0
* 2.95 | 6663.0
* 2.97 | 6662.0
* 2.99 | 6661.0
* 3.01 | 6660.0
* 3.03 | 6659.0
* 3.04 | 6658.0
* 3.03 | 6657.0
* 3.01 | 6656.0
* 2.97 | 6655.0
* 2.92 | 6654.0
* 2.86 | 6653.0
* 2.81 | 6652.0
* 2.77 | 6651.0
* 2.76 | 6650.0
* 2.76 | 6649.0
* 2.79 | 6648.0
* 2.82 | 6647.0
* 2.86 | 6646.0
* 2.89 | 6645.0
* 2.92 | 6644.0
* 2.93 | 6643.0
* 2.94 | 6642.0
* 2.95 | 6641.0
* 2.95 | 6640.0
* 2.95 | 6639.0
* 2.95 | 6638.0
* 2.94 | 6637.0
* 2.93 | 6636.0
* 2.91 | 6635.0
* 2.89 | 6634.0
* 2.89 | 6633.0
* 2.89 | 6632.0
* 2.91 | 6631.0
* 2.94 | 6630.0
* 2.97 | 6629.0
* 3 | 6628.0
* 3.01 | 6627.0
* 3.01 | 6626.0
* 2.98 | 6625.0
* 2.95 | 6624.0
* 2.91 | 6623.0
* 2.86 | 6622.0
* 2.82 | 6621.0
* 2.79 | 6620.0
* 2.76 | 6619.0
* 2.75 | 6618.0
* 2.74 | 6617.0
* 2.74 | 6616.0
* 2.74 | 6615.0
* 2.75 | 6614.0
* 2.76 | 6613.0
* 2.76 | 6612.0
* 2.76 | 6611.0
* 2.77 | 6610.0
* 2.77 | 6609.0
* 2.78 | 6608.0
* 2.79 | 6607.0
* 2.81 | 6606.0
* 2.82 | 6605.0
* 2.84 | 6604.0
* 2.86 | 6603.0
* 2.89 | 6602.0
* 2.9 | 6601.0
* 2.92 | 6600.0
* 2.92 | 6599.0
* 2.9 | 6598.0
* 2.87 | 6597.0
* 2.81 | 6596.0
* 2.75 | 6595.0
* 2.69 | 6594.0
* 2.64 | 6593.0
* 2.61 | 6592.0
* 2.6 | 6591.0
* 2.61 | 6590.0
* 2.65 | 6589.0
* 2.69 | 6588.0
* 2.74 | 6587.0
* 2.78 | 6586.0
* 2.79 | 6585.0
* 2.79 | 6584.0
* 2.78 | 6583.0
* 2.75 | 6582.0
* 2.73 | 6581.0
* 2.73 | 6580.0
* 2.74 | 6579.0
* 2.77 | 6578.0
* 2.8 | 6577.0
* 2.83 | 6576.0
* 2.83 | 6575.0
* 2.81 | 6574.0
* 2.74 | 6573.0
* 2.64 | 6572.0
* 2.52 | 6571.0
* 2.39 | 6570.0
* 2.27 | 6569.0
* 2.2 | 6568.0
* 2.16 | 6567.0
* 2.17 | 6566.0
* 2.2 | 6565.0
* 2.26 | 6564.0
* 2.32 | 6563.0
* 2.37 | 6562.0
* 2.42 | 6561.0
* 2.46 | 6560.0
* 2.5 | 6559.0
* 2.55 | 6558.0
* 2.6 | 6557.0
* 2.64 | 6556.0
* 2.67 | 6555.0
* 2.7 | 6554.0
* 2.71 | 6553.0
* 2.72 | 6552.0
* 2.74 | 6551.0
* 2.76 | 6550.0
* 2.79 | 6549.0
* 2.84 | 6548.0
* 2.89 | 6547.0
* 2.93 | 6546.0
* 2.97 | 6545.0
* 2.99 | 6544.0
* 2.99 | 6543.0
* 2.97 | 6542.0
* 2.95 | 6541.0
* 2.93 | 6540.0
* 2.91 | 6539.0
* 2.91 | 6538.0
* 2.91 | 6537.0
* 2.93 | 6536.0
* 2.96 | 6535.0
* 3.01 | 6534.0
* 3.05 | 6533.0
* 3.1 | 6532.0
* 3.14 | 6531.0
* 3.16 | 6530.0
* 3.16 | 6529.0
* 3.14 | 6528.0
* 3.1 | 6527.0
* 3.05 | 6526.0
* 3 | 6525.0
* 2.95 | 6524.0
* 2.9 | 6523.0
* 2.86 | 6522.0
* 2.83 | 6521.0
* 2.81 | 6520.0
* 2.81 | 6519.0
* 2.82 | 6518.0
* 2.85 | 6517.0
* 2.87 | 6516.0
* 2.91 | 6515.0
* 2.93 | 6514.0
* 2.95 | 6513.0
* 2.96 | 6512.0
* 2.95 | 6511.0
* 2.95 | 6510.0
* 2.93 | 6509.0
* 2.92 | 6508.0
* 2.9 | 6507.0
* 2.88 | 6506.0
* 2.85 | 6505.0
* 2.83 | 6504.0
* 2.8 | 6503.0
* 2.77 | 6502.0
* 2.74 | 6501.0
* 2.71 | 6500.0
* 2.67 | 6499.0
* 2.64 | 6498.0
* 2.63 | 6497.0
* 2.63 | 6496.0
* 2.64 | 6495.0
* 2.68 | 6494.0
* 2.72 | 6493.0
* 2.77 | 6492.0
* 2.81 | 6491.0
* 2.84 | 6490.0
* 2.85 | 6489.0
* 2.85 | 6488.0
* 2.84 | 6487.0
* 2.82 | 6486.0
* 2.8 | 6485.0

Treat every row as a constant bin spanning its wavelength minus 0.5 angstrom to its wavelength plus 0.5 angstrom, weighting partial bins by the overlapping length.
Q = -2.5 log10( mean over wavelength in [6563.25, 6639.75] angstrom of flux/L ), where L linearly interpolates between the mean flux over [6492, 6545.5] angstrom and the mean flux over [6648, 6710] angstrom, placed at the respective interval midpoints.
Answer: 0.048 mag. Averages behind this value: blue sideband 2.9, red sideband 2.87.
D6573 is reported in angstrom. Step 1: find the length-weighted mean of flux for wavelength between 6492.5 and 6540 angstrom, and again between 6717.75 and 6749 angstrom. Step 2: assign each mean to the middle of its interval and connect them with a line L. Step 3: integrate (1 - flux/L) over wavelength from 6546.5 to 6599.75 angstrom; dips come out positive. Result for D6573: 4.4 angstrom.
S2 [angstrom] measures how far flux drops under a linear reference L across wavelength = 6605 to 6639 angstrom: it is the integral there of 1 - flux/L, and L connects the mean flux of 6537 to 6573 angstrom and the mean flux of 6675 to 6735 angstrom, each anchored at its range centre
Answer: -1.6 angstrom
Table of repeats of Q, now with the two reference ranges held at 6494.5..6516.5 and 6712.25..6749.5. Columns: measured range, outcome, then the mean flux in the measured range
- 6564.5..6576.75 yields 0.14 mag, 2.49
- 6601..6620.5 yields 0.02 mag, 2.79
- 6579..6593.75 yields 0.05 mag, 2.71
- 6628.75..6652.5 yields -0.02 mag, 2.89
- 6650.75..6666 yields -0.04 mag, 2.95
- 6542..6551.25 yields -0.02 mag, 2.89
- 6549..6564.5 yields 0.10 mag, 2.57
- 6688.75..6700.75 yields -0.03 mag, 2.92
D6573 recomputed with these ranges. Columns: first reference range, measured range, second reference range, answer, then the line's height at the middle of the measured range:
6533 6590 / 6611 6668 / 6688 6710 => -2.2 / 2.79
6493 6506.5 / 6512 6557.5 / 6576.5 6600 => -2.8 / 2.74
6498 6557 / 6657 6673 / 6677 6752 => -0.5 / 2.86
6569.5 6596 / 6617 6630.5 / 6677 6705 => -0.7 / 2.76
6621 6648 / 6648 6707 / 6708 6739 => 0.5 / 2.89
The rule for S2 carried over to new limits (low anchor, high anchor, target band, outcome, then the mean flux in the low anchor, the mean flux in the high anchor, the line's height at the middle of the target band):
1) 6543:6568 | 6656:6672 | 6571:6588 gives -0.49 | 2.6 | 2.96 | 2.68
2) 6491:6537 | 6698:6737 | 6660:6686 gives -0.15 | 2.89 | 2.82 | 2.83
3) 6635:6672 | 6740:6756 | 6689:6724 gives 0.41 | 2.92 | 2.85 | 2.88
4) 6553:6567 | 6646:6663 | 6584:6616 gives -1.57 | 2.45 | 2.91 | 2.64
